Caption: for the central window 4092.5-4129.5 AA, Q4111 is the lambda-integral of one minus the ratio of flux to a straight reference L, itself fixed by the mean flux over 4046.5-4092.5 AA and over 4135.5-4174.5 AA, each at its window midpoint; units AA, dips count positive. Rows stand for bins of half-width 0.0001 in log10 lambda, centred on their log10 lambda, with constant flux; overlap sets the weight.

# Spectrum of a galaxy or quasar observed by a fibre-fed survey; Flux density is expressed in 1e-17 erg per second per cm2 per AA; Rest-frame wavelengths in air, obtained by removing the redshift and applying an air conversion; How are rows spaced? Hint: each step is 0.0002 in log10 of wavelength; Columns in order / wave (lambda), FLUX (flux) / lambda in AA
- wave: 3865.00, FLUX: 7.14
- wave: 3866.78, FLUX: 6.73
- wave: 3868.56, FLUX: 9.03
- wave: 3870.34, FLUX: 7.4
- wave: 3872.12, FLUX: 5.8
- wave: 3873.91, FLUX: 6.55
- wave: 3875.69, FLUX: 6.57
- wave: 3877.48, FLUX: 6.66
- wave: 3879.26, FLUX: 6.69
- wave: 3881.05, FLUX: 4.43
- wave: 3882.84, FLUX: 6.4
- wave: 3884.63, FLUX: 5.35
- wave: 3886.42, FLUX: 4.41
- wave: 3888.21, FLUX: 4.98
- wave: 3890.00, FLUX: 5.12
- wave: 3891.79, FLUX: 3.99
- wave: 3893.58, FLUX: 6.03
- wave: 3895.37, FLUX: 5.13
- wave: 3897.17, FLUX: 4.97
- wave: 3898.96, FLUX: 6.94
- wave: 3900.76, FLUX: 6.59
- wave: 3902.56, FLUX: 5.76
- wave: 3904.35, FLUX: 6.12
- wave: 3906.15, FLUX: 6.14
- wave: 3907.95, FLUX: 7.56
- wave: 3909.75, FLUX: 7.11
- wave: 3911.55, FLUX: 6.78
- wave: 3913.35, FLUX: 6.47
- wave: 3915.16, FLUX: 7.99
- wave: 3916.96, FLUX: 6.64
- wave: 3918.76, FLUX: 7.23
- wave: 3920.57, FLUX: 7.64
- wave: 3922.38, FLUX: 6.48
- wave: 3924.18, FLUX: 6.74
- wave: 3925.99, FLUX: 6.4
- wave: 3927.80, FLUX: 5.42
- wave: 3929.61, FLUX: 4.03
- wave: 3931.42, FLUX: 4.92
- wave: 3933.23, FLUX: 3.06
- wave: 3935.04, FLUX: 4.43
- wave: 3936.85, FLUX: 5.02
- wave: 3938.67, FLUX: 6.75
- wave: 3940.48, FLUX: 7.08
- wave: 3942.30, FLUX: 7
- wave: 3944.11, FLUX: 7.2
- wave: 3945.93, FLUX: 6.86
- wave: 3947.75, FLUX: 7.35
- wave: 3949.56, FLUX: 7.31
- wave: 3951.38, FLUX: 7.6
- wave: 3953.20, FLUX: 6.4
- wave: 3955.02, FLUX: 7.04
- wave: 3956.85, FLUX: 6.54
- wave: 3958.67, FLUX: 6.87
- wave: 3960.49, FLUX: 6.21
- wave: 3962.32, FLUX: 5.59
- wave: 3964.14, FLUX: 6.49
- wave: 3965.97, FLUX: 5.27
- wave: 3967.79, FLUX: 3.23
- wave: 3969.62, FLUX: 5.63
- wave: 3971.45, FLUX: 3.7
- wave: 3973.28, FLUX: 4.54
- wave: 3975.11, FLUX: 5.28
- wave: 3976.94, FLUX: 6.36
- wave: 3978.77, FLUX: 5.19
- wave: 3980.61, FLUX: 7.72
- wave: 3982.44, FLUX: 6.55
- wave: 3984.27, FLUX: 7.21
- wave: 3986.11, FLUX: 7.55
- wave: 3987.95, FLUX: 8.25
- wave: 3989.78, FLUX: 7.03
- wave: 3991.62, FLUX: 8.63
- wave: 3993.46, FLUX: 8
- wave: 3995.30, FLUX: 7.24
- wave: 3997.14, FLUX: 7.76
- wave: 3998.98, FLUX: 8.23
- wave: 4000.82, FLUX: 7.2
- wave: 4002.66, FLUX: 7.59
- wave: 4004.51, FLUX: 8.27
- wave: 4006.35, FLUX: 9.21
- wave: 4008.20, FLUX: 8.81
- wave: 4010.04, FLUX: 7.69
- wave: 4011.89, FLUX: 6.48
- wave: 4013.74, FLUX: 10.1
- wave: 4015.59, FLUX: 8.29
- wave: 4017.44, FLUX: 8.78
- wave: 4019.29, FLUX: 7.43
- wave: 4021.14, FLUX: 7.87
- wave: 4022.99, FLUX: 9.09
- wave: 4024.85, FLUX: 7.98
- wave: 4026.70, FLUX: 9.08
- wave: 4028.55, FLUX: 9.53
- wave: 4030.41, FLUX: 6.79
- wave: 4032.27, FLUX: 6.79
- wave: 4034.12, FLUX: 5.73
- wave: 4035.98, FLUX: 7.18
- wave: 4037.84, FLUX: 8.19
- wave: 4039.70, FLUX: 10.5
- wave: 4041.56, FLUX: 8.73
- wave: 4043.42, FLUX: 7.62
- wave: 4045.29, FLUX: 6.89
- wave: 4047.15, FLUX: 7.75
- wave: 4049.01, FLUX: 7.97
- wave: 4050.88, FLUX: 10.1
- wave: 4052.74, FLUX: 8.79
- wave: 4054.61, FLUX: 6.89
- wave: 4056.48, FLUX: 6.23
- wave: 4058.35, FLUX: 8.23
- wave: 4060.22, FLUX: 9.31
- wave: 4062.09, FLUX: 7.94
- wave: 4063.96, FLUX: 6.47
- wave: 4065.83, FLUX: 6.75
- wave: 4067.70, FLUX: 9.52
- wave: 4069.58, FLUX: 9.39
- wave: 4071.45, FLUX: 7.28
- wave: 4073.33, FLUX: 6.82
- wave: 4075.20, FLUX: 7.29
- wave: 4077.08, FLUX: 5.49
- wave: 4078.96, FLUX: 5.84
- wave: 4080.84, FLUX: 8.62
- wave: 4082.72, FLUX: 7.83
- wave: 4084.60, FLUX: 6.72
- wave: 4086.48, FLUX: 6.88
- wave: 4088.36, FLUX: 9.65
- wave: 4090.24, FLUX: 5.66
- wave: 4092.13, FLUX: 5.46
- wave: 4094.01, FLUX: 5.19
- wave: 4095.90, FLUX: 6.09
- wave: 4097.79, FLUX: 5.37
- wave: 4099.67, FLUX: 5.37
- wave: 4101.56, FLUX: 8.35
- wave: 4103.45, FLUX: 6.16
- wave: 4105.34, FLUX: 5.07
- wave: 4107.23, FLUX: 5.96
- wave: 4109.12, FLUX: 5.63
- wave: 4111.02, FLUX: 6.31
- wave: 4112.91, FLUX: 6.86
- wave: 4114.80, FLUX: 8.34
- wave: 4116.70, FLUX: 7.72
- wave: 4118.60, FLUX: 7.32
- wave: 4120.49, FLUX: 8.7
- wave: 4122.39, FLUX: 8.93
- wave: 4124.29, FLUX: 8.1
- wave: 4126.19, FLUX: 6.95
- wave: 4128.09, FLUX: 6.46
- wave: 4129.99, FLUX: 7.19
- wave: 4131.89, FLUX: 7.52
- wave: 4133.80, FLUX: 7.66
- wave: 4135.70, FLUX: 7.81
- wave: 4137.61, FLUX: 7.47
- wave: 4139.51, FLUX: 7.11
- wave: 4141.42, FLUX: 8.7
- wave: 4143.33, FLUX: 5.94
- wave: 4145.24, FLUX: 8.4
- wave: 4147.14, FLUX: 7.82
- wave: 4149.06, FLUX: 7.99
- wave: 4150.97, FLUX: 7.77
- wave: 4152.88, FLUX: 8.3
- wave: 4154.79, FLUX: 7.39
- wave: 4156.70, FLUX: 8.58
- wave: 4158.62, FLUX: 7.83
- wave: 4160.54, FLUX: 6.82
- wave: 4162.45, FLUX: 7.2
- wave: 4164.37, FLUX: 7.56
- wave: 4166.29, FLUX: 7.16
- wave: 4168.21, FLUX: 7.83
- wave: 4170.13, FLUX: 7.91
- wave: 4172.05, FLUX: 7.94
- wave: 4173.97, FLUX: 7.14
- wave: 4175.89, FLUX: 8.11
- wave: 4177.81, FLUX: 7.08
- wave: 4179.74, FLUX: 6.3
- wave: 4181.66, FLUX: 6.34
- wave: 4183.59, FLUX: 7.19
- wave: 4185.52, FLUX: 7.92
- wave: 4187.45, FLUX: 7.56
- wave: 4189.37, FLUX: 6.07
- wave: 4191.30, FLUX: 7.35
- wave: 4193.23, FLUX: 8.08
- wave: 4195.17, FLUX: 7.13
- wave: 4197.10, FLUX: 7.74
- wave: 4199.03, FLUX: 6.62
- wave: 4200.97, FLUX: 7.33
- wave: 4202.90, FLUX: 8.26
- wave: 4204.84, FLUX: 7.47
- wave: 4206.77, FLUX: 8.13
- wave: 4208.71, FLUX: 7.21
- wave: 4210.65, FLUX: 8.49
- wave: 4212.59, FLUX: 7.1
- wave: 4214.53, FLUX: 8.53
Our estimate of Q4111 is 4.1 AA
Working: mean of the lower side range 7.58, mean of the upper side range 7.65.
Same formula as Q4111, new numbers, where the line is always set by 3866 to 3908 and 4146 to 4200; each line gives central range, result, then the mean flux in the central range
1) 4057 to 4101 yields -0.7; 7.1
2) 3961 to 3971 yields 1.9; 5.21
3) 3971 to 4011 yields -4.1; 7.23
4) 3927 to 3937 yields 2.9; 4.43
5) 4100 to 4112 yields 1.5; 6.2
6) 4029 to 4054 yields -4.2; 7.94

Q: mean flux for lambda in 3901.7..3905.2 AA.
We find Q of 5.95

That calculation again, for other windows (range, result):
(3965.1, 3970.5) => 4.7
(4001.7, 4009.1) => 8.46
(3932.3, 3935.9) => 3.75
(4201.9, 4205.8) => 7.86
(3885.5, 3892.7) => 4.63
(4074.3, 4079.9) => 6.19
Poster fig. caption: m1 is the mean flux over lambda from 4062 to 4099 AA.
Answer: 6.98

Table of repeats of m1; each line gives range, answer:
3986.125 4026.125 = 8.09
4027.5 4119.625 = 7.28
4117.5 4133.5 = 7.65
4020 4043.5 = 8.1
